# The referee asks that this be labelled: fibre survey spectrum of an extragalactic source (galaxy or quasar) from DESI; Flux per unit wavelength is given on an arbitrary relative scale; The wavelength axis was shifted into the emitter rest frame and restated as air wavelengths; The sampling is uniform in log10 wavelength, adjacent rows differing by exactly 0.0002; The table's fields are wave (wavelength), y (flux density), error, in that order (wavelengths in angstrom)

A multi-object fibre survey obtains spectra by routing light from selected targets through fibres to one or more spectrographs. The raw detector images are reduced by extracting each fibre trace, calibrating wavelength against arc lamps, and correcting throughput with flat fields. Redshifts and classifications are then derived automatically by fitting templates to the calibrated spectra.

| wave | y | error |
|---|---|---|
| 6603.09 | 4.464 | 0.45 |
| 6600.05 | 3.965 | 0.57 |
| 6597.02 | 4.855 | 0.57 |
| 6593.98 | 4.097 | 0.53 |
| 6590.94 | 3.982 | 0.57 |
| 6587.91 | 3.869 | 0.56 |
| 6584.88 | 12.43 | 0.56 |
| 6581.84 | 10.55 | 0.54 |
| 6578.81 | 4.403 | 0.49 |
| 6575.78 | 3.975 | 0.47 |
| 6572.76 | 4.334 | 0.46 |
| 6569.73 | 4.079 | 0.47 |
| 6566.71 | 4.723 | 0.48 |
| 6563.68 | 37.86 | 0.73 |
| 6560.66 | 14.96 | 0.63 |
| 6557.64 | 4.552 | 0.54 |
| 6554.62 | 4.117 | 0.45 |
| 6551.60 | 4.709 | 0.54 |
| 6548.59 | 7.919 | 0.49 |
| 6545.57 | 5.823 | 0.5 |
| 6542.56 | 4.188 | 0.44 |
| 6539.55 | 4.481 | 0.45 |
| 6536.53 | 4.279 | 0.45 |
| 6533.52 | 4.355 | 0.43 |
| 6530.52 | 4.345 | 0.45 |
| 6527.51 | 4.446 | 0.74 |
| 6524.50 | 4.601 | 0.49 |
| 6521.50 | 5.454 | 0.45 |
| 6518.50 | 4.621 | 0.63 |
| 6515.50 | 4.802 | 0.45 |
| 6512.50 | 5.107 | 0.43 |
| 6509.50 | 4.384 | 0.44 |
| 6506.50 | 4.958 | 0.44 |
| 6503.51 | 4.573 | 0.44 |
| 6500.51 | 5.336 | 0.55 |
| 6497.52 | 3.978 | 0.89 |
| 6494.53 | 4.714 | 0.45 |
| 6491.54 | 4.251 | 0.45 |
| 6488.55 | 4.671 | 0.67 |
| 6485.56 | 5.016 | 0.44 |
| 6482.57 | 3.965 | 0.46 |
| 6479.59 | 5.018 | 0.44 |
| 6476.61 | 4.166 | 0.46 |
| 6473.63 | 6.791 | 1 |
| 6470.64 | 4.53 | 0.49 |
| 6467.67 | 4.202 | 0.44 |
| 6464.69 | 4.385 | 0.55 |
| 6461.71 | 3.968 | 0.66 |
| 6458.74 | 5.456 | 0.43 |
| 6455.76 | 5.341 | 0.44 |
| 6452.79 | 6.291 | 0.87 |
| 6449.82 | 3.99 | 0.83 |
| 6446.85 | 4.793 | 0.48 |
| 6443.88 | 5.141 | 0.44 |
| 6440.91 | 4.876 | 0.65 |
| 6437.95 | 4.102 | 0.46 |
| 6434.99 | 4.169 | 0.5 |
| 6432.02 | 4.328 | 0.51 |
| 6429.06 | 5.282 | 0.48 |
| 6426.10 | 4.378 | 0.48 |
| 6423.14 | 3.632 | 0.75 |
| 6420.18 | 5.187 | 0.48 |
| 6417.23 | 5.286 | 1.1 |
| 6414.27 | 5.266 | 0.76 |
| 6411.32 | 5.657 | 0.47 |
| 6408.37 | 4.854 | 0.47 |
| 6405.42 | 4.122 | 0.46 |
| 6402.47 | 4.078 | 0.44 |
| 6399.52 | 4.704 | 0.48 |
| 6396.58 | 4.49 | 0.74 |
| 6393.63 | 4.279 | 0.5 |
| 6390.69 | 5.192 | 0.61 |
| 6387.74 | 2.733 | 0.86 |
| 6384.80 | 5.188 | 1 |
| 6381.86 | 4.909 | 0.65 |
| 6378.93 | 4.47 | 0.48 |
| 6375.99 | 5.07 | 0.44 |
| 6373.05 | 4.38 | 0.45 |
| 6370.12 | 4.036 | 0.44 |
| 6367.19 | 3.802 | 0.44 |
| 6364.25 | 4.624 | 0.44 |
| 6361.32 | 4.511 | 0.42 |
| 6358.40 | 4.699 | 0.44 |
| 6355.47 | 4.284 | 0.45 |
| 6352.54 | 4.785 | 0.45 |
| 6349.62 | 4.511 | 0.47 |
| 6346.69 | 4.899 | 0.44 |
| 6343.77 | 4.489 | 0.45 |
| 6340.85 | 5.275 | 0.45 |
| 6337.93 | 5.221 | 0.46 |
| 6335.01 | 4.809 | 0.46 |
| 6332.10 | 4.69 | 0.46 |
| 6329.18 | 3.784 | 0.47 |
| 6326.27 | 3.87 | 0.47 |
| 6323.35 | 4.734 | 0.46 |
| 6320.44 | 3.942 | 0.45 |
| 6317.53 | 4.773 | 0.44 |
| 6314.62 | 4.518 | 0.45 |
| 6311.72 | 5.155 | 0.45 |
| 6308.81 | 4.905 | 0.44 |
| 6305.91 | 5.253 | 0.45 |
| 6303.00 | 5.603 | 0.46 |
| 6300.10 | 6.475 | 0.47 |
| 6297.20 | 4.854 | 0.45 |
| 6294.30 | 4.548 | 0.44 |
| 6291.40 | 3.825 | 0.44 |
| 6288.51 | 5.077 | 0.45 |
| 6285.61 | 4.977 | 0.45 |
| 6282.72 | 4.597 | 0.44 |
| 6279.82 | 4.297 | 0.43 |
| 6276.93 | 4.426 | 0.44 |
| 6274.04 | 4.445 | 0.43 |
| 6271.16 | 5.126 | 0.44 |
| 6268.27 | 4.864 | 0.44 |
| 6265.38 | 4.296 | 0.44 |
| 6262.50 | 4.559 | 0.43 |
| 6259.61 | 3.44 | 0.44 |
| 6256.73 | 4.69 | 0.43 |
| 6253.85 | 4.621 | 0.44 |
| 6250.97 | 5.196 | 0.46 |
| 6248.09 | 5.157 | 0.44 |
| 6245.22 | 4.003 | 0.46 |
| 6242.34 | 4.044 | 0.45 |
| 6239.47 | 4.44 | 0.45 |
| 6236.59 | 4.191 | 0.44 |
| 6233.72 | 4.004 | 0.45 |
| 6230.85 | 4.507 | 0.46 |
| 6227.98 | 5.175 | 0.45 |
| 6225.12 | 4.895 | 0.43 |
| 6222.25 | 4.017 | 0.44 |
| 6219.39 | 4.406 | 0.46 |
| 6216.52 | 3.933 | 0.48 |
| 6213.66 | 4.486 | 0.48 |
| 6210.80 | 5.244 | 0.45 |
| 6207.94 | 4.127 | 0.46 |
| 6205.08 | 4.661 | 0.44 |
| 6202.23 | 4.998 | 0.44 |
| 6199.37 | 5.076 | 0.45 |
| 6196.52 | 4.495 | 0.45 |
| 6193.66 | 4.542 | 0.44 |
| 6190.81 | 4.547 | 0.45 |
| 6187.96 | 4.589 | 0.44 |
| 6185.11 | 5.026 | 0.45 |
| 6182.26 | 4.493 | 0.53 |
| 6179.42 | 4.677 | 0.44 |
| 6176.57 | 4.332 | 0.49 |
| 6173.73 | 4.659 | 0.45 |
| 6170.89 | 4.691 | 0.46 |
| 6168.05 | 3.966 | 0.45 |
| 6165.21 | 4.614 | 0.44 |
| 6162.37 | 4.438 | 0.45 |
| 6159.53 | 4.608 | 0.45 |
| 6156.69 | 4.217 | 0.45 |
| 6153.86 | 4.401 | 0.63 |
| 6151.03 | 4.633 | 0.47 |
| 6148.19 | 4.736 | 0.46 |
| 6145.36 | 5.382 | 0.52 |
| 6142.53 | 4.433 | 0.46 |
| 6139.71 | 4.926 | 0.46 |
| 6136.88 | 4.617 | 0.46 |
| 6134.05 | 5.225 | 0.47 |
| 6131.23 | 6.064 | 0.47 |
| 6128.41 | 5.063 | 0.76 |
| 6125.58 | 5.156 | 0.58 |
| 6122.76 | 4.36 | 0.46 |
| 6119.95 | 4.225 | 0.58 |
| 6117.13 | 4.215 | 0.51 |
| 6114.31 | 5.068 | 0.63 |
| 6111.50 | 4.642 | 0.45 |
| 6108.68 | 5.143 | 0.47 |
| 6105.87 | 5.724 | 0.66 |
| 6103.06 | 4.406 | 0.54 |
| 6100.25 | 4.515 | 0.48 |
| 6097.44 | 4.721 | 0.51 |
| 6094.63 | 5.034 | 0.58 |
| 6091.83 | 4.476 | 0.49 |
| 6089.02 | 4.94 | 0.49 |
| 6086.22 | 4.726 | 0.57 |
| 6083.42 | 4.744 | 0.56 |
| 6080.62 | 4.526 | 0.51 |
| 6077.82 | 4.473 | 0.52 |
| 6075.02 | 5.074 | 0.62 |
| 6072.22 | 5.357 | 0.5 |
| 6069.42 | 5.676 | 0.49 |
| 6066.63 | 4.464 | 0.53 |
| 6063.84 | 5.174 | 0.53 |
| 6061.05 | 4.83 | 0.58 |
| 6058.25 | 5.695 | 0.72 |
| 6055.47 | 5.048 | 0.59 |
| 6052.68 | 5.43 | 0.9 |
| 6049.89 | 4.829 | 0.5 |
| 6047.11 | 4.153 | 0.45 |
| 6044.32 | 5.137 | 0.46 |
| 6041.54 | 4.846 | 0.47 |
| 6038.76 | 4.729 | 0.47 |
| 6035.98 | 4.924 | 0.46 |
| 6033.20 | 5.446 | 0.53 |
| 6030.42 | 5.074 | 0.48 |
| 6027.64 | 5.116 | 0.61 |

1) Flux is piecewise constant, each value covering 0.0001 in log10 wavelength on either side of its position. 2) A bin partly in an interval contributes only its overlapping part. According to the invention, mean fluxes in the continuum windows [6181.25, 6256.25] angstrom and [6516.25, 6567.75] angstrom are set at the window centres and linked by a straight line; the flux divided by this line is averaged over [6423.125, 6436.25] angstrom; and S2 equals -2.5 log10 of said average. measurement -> 0.397 mag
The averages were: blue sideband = 4.57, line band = 4.44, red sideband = 7.37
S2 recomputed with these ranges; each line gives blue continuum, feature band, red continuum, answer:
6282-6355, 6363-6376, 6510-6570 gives 0.23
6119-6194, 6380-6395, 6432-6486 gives 0.07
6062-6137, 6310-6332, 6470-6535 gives 0.09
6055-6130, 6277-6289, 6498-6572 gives 0.20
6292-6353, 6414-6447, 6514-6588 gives 0.24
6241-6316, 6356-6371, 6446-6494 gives 0.10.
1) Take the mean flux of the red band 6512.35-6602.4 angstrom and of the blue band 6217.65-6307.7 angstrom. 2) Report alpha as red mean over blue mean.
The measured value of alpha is 1.4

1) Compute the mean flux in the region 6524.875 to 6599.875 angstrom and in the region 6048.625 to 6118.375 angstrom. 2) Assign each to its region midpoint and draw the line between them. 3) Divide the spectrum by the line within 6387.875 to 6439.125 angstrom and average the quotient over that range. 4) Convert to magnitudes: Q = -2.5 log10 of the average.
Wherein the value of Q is 0.34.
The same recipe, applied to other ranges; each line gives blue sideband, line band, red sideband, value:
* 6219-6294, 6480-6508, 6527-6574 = 0.44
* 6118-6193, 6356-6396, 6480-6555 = 0.07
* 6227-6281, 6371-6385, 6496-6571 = 0.14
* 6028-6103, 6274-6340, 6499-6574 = 0.21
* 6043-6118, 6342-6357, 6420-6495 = 0.04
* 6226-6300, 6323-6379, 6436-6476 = 0.04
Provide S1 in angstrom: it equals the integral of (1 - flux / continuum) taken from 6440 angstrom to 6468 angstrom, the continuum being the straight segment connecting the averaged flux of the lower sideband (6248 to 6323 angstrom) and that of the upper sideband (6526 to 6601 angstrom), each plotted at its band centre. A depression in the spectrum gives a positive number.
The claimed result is 5.4 angstrom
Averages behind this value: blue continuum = 4.75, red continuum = 6.87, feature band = 4.87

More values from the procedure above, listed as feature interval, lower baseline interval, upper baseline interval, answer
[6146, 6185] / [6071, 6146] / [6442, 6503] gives 2.52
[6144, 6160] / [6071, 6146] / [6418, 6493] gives 0.58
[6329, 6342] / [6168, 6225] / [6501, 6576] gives 1.25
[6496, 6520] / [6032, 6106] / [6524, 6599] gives 7.04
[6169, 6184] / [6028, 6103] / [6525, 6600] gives 2.23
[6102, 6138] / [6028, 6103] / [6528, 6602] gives 1.48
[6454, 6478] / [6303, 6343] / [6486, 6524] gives -0.70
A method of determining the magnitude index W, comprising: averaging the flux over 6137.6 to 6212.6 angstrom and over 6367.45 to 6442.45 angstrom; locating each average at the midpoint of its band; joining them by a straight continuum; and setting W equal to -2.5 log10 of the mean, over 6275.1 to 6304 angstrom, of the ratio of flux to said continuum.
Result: -0.06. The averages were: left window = 4.63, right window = 4.57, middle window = 4.85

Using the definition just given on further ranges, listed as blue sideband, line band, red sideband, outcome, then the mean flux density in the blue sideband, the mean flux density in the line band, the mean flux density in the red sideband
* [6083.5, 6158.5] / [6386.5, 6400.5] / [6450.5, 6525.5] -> 0.13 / 4.81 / 4.29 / 4.82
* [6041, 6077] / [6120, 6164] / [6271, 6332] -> 0.03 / 5.05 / 4.8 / 4.71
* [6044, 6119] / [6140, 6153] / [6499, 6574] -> 0.07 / 4.89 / 4.79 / 6.53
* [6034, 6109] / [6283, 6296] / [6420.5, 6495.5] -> 0.04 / 4.92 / 4.61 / 4.71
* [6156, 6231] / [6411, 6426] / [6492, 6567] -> 0.20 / 4.58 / 4.9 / 6.54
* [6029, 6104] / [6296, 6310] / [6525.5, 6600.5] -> 0.08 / 4.91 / 5.44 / 6.88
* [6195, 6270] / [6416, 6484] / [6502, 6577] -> 0.24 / 4.52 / 4.75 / 6.48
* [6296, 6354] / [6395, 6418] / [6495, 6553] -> 0.01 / 4.83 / 4.79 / 4.86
